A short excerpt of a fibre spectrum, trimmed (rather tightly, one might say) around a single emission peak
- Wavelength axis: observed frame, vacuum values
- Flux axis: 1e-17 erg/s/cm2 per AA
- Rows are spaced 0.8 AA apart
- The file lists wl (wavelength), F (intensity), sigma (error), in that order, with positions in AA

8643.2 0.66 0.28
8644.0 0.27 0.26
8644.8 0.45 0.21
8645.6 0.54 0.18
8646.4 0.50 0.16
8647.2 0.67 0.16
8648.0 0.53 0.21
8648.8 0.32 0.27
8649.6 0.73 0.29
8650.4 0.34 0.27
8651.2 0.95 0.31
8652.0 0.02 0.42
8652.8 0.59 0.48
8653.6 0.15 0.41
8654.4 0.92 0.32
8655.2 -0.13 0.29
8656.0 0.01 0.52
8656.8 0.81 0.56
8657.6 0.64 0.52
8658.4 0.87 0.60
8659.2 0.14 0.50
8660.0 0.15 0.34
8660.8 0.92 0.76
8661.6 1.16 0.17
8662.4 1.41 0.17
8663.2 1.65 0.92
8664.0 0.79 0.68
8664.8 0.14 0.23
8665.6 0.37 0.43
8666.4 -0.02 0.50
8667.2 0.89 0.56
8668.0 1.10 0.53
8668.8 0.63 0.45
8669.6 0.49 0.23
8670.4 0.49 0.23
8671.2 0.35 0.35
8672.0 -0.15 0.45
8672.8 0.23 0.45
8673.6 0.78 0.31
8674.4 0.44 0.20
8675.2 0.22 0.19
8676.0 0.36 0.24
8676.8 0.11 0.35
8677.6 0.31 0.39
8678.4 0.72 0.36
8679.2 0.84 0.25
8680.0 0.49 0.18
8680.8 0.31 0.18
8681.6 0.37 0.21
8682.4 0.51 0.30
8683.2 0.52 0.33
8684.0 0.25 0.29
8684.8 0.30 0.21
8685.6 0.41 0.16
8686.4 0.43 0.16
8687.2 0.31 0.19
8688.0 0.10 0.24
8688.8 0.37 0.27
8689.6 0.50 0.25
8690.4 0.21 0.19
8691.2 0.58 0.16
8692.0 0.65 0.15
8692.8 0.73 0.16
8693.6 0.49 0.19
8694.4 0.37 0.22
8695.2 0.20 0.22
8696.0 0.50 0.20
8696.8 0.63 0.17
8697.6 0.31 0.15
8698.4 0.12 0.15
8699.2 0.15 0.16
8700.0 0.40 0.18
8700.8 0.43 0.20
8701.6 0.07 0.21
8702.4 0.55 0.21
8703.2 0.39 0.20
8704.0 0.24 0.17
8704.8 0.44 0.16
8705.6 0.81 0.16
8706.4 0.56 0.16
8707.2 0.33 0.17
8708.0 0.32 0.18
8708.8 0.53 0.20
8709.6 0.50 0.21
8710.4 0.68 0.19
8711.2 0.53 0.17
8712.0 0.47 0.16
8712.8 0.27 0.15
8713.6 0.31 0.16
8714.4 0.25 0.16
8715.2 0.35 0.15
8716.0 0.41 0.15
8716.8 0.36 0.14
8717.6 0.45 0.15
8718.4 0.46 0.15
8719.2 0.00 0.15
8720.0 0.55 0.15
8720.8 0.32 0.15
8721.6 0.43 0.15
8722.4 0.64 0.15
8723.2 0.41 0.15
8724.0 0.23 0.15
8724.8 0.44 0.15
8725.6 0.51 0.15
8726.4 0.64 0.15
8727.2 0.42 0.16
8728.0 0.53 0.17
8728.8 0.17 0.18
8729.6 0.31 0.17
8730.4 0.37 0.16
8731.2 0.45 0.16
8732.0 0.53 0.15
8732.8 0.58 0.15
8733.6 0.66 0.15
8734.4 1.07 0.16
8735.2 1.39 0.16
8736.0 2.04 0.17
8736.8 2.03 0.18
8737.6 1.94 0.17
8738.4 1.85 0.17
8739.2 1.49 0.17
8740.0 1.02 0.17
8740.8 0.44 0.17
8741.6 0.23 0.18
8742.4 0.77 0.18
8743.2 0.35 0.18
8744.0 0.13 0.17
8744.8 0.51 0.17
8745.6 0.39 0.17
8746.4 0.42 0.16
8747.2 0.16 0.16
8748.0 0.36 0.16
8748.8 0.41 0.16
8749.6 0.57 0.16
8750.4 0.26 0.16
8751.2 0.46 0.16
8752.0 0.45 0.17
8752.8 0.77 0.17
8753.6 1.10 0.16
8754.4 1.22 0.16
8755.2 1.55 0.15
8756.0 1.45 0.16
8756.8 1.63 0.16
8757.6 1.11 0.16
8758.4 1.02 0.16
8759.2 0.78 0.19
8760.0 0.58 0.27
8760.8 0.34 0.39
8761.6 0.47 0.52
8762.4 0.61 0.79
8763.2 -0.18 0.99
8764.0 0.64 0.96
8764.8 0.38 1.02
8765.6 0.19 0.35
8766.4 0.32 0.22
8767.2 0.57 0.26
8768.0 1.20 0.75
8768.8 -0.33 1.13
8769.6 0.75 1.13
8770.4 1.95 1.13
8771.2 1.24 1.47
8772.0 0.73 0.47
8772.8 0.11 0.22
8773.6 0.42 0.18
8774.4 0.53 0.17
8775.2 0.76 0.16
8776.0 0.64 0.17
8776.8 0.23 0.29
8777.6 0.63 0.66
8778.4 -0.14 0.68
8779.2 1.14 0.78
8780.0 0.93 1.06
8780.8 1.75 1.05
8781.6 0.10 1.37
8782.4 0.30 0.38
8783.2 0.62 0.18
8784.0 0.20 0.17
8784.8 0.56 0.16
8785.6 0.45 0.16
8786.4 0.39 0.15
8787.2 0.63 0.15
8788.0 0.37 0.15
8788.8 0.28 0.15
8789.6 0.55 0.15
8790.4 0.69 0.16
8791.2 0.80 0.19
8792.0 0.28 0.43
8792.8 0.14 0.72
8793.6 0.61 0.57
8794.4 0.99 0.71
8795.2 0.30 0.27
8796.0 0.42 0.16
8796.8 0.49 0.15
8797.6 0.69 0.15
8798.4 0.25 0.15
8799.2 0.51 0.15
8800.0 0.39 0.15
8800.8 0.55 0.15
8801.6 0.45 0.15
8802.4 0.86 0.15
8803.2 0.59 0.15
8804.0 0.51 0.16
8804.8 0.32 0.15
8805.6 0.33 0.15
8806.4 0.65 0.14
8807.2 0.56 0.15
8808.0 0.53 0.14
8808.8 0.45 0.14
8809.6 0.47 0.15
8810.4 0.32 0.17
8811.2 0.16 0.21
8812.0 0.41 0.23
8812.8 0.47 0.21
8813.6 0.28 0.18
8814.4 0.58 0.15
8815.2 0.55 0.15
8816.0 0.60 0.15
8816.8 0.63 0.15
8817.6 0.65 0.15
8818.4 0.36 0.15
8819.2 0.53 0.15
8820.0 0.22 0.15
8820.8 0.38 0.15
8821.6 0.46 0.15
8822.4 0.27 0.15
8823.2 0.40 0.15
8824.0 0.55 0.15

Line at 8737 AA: [S II]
